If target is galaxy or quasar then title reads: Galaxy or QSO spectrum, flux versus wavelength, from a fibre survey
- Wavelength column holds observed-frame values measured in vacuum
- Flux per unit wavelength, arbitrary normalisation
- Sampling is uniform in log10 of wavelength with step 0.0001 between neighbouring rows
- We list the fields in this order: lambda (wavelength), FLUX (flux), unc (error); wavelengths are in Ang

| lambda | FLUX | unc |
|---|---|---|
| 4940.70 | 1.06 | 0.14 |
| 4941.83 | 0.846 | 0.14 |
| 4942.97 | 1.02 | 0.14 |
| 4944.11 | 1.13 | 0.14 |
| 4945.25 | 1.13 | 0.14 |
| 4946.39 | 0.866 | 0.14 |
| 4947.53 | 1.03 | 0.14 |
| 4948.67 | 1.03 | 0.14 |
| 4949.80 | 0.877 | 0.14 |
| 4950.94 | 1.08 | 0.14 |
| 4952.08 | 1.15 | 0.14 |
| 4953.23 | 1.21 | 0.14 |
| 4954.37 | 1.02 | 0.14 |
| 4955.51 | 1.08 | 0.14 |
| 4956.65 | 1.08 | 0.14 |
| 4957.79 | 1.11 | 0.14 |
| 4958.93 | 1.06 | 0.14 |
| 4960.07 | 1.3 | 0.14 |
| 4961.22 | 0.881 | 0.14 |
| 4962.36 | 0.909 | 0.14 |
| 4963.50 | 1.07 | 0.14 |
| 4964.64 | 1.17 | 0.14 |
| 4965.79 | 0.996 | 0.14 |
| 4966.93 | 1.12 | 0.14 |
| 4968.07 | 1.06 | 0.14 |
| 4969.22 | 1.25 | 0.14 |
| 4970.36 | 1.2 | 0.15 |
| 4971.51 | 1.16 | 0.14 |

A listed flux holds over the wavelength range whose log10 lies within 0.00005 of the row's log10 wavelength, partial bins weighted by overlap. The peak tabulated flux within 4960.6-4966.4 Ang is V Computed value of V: 1.17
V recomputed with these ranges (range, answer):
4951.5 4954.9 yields 1.21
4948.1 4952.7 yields 1.15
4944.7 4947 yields 1.13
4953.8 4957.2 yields 1.08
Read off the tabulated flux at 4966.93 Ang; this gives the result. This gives 1.12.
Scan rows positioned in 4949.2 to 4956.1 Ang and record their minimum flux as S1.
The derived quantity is 0.877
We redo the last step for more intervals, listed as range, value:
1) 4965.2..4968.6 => 0.996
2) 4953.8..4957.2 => 1.02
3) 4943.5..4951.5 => 0.866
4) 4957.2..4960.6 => 1.06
